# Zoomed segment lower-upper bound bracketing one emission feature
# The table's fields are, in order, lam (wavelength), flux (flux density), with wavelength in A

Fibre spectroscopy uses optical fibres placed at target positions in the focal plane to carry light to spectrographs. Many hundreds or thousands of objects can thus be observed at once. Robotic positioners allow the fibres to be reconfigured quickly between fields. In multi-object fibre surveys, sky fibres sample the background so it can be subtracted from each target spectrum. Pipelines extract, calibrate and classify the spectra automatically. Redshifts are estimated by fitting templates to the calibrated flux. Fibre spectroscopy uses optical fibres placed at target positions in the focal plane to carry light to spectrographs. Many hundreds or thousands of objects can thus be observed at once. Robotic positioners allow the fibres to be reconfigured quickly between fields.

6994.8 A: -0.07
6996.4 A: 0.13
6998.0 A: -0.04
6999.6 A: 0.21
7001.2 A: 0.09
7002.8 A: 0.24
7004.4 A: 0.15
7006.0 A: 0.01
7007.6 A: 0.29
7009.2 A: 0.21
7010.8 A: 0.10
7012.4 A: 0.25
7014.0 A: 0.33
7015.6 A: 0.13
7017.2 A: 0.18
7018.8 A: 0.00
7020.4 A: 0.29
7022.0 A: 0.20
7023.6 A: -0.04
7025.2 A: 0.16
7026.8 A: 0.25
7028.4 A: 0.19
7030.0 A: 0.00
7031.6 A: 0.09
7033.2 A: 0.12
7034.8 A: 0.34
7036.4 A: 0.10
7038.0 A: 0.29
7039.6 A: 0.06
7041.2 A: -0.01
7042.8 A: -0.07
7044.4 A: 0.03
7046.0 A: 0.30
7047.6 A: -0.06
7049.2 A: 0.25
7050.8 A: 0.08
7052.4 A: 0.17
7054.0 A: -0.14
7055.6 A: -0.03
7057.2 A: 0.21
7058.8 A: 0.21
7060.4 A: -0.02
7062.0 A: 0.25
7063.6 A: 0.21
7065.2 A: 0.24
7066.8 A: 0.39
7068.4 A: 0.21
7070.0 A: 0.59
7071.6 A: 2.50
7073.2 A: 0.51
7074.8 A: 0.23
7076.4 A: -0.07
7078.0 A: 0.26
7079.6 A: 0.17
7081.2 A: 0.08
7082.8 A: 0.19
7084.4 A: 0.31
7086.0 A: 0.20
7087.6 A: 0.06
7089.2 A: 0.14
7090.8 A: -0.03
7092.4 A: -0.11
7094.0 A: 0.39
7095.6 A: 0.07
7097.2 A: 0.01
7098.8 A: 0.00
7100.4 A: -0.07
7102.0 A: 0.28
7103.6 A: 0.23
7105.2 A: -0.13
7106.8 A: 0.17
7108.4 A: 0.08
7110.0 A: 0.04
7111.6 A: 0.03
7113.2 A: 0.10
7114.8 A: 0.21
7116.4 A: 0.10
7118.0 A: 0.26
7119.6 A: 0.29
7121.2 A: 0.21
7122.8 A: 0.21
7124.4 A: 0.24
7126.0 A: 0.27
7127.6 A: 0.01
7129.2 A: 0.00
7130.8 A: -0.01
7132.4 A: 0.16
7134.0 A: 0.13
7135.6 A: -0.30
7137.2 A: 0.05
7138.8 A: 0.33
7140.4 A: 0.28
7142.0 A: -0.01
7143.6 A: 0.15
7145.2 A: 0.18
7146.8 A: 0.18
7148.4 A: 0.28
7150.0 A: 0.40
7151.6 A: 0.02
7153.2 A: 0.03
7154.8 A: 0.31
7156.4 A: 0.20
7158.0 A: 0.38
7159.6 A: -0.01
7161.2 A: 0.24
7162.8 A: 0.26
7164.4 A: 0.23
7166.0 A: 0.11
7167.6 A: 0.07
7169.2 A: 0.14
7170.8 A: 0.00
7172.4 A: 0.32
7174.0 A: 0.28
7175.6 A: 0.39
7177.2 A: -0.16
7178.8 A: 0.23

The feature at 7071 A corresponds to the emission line Halpha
